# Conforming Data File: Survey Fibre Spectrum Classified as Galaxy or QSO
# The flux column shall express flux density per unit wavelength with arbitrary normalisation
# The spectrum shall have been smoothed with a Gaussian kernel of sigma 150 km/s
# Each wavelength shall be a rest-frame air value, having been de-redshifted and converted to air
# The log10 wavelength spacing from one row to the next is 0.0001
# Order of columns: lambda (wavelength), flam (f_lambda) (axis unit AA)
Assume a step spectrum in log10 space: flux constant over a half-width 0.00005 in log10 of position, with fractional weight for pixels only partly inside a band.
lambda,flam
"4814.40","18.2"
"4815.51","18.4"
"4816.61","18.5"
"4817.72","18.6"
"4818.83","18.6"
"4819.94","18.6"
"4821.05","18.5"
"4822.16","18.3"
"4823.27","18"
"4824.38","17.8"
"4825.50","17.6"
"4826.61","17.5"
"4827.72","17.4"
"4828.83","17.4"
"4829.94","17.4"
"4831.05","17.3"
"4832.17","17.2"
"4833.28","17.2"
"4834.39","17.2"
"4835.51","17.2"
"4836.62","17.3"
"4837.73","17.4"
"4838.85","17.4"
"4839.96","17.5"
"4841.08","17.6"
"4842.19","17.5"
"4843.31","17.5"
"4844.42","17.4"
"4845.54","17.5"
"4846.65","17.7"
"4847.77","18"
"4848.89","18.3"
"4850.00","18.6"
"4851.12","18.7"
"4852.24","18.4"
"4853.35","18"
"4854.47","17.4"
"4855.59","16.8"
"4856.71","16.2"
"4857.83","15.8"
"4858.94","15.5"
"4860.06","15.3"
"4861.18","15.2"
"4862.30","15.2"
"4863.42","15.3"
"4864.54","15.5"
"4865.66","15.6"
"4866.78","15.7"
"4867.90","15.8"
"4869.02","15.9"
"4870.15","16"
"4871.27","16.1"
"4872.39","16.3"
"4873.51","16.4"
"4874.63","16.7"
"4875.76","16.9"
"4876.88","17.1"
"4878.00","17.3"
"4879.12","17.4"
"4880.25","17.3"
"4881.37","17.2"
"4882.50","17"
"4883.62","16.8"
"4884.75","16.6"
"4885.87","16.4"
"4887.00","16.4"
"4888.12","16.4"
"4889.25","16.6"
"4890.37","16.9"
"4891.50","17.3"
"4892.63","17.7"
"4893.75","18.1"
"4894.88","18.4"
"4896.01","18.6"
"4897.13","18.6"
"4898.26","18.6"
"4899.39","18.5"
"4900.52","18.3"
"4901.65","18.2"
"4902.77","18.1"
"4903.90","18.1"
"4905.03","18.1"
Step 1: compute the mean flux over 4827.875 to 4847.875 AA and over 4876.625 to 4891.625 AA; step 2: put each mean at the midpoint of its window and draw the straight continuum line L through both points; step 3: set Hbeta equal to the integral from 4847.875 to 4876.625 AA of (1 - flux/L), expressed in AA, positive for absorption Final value 1.1 AA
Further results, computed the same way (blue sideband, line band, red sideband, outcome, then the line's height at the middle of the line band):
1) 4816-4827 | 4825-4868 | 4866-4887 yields 1.1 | 17.5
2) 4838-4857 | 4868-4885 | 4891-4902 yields 1.2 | 18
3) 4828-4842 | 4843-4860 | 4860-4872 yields -1.0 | 16.4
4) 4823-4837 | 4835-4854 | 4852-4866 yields -1.1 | 16.8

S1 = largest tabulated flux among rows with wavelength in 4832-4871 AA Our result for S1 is 18.7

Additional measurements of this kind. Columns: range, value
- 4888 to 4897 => 18.6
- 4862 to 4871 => 16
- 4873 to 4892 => 17.4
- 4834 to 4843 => 17.6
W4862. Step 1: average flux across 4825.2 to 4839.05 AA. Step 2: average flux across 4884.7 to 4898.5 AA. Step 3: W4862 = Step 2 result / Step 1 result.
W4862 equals 1.0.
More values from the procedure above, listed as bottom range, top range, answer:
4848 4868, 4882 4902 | 1.06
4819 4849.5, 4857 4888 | 0.92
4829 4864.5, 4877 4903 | 1.02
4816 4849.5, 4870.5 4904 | 0.98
